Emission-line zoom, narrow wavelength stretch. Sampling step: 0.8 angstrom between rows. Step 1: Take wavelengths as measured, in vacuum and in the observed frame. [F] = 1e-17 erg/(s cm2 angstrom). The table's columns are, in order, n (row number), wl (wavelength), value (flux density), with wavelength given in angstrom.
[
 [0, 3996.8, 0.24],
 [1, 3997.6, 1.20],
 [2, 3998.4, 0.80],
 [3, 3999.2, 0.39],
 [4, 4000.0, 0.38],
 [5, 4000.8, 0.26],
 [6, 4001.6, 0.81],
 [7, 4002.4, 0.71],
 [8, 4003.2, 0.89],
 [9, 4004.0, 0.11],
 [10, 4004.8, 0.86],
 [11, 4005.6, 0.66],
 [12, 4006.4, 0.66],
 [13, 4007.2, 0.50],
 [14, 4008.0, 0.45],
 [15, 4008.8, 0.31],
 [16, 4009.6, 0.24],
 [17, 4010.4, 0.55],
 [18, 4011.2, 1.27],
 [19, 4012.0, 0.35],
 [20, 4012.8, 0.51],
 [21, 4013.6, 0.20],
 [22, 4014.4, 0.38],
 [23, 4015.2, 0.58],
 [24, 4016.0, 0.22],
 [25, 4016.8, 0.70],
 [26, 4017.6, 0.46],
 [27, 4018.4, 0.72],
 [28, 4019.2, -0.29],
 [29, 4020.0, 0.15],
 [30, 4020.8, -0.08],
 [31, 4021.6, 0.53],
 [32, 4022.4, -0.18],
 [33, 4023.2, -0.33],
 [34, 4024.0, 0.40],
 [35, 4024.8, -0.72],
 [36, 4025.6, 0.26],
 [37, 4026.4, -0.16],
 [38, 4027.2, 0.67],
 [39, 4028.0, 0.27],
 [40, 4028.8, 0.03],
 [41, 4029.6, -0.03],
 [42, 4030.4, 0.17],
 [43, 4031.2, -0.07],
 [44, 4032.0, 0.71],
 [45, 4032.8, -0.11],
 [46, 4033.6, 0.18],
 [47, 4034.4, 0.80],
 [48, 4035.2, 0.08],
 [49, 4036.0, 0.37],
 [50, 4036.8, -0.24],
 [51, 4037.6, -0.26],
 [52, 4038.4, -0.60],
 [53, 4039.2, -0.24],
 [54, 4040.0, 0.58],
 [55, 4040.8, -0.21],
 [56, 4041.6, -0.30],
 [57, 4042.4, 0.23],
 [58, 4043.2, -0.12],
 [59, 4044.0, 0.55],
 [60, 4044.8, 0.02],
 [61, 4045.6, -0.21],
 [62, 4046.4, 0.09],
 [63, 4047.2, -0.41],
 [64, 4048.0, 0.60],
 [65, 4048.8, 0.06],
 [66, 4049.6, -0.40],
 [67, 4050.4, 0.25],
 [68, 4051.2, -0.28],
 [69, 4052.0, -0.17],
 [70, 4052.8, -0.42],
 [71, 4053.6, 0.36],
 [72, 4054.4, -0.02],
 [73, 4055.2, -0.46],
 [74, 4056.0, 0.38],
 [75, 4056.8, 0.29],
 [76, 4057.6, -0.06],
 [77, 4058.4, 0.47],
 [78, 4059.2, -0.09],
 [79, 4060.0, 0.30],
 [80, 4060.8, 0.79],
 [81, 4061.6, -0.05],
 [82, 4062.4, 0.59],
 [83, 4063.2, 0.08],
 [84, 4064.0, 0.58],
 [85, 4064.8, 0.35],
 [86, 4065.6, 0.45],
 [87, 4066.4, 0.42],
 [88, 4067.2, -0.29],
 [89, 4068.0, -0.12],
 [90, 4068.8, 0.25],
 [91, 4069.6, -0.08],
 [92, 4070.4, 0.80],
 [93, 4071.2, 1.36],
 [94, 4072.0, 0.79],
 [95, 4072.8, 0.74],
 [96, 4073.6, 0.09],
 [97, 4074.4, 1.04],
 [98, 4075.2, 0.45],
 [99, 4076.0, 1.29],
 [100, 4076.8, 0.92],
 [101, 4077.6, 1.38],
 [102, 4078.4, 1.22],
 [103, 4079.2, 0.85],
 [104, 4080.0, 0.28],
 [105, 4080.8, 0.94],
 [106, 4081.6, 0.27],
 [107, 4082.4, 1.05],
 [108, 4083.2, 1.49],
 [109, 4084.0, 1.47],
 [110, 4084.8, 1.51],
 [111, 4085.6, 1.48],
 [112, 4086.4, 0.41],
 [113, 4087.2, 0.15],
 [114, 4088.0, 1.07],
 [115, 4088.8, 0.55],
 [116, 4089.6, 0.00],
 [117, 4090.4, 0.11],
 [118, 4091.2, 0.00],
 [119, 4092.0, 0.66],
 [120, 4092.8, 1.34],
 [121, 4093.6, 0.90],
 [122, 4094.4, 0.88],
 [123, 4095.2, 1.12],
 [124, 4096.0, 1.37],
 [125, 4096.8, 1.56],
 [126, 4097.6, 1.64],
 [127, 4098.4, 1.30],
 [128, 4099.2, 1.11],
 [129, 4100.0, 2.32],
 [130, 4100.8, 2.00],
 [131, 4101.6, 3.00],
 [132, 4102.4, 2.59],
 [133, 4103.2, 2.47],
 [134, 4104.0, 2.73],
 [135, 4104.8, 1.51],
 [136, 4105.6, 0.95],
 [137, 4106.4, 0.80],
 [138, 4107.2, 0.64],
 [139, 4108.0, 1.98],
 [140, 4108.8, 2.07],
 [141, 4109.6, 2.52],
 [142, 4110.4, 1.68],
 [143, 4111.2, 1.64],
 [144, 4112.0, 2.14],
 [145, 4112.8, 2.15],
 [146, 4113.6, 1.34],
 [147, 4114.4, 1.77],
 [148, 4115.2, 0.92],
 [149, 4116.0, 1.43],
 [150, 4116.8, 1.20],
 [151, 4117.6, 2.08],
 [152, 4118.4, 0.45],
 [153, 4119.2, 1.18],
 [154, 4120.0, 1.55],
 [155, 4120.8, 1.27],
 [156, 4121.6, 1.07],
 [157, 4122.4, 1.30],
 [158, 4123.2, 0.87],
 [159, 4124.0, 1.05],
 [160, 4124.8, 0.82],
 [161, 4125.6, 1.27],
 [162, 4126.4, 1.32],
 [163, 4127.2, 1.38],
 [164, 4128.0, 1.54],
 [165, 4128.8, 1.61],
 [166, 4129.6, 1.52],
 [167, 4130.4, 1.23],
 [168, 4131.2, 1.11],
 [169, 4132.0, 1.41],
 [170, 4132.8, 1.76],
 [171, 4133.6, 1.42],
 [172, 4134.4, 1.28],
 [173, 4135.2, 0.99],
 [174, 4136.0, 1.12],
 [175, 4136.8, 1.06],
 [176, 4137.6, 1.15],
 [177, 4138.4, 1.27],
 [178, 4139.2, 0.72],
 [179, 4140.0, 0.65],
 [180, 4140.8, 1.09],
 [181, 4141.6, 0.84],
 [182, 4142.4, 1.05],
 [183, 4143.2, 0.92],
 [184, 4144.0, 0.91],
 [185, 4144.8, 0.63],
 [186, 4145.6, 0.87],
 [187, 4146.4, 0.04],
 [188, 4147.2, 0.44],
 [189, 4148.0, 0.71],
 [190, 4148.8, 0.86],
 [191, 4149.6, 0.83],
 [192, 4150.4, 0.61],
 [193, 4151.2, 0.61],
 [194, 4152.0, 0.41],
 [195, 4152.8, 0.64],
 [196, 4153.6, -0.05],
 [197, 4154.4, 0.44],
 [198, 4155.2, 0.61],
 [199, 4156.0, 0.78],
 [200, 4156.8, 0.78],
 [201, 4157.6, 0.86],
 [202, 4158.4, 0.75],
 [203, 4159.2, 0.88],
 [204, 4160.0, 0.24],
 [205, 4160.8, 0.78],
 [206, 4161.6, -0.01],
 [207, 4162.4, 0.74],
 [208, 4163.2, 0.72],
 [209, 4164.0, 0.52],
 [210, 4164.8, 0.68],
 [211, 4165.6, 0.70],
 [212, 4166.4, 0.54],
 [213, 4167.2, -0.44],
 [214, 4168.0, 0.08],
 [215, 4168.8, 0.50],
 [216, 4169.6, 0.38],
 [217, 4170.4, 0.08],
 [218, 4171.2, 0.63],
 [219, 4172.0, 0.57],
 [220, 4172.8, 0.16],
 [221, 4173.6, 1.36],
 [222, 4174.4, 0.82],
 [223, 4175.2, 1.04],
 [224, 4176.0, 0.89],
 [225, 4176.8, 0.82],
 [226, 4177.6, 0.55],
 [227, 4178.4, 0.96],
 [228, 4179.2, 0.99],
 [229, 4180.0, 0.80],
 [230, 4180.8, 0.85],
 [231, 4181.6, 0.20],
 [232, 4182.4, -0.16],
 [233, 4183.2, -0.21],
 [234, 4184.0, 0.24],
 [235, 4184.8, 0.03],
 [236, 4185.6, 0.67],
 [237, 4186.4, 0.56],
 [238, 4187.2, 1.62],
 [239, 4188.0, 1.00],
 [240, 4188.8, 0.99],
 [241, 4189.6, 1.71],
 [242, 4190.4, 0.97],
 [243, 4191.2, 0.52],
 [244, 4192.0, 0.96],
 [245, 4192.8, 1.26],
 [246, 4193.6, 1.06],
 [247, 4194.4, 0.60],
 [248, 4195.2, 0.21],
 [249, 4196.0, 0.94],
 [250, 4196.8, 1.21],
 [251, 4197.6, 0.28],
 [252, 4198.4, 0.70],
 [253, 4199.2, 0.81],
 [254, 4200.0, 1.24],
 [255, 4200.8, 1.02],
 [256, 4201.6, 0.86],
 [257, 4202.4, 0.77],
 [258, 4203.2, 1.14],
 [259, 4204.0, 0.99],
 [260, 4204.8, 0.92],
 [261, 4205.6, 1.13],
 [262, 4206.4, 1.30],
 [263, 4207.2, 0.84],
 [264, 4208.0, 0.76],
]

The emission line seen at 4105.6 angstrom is Lyman alpha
